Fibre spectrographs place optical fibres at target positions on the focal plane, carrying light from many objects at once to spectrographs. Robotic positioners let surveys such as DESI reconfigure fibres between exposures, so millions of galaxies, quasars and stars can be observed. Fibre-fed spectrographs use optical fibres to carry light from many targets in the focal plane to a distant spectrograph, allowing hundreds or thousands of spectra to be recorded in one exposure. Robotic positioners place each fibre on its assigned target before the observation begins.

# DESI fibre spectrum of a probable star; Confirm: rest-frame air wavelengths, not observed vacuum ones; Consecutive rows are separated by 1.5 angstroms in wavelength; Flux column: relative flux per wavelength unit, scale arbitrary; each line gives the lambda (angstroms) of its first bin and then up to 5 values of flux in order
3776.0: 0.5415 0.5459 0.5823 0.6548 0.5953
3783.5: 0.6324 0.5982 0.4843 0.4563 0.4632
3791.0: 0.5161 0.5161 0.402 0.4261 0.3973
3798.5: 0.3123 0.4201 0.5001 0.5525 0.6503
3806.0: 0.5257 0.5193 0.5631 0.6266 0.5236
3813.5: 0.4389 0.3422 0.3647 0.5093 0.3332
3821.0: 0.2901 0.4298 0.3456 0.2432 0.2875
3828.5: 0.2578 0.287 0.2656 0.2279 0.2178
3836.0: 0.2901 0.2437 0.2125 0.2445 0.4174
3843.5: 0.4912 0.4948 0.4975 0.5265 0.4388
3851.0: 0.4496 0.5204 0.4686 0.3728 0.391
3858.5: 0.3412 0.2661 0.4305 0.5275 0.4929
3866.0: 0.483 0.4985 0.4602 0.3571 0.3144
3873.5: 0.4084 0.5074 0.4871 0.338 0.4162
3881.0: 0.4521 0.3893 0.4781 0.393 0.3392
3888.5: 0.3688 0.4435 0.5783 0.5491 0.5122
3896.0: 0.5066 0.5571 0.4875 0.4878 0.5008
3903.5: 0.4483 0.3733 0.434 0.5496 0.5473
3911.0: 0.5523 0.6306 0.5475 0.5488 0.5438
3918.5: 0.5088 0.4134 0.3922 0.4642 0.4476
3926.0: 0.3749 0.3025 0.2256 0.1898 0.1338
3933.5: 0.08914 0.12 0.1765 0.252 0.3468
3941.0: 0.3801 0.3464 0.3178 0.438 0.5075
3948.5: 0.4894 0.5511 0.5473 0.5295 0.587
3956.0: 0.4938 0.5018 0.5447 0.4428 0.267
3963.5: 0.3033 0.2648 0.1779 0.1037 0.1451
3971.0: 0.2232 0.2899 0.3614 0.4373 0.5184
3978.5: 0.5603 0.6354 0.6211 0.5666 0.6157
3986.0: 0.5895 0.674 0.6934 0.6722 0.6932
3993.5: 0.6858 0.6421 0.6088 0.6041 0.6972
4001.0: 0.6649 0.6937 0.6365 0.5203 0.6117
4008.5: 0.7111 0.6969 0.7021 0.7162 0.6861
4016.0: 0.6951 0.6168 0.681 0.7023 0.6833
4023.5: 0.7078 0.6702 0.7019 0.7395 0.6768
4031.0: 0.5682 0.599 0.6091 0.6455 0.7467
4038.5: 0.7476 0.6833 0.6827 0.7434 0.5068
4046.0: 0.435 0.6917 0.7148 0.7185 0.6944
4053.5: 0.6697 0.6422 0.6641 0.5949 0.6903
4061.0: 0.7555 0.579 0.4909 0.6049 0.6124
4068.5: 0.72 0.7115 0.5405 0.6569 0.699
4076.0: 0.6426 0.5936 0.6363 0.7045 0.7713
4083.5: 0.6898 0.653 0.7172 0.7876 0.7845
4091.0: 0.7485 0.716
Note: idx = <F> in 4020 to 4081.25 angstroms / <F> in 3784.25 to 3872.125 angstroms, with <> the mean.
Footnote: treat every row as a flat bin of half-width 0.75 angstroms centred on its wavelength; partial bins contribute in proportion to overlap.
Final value 1.57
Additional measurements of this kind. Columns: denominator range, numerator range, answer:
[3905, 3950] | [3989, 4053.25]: 1.70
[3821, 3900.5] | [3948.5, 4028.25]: 1.38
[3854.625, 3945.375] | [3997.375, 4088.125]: 1.60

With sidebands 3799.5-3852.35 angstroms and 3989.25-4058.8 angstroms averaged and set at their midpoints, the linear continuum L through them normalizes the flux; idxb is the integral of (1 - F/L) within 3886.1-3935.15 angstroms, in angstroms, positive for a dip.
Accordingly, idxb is 7.4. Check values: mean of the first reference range 0.402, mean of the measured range 0.433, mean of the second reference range 0.663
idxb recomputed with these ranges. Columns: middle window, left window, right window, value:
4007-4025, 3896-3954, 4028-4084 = -3.3 angstroms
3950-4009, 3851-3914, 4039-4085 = 5.1 angstroms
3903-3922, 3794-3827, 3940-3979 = -4.3 angstroms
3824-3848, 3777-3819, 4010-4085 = 9.5 angstroms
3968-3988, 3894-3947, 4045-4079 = 1.6 angstroms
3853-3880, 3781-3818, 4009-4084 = 5.9 angstroms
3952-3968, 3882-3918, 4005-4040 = 4.9 angstroms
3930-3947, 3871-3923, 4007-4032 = 8.7 angstroms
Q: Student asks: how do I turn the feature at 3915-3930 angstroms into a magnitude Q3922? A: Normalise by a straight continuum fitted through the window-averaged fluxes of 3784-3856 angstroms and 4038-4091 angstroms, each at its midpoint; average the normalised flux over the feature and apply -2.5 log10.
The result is 0.24 mag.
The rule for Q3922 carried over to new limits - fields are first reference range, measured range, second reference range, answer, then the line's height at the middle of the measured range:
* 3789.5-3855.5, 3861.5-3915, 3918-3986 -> -0.18 mag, 0.396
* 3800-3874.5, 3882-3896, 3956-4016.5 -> 0.00 mag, 0.452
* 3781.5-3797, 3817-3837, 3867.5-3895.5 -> 0.48 mag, 0.475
